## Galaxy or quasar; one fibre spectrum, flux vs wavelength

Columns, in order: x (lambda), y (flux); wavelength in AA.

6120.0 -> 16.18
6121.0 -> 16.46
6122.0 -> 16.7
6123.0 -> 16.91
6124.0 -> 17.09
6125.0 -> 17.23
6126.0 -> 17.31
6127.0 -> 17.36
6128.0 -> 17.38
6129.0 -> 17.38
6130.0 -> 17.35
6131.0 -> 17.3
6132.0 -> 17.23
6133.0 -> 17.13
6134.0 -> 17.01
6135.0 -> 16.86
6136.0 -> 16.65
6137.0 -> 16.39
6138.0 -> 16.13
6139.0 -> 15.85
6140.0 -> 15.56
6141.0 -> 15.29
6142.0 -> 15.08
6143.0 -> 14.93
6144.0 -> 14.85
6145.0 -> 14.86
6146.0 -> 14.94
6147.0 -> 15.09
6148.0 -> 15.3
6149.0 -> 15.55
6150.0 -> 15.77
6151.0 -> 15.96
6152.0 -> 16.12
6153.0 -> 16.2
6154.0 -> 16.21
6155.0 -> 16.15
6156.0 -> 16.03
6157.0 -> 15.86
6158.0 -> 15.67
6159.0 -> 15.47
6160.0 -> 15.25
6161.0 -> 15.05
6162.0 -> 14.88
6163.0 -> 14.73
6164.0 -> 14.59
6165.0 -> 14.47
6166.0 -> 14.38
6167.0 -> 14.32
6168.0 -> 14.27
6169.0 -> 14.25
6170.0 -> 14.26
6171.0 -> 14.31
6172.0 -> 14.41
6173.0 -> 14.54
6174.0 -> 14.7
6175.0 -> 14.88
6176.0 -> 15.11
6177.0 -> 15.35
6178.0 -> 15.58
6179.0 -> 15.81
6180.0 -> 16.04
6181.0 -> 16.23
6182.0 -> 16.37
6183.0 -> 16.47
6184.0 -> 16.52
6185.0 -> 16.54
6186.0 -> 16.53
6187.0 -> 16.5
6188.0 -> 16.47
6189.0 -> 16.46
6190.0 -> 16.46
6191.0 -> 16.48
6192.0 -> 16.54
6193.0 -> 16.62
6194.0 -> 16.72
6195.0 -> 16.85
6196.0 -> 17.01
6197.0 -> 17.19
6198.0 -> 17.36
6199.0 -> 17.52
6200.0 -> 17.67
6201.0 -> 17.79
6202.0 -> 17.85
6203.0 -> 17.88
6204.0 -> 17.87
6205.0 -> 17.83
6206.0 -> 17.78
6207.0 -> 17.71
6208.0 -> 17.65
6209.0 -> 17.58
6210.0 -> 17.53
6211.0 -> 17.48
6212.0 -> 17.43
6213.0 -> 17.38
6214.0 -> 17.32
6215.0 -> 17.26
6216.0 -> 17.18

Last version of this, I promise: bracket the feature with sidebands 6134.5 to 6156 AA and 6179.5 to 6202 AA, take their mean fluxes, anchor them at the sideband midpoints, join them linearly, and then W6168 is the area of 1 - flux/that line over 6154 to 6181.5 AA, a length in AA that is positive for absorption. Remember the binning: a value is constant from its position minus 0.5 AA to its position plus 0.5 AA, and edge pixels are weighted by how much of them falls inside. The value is 1.9 AA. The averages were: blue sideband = 15.7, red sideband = 16.8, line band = 15.1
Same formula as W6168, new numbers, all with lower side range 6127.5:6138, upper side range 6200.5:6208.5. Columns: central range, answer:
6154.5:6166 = 1.38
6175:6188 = 1.11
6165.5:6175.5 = 1.72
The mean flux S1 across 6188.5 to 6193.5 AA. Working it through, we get 16.5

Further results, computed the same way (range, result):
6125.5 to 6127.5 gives 17.3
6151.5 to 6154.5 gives 16.2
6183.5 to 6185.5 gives 16.5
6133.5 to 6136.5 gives 16.8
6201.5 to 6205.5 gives 17.9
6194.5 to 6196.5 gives 16.9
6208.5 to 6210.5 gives 17.6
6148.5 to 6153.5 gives 15.9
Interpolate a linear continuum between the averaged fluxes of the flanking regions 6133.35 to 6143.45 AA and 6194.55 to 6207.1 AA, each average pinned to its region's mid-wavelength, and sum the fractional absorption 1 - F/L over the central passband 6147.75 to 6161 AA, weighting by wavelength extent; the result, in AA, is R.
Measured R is 0.5 AA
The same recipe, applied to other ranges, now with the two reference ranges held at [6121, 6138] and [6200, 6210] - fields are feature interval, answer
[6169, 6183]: 1.82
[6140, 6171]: 3.76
